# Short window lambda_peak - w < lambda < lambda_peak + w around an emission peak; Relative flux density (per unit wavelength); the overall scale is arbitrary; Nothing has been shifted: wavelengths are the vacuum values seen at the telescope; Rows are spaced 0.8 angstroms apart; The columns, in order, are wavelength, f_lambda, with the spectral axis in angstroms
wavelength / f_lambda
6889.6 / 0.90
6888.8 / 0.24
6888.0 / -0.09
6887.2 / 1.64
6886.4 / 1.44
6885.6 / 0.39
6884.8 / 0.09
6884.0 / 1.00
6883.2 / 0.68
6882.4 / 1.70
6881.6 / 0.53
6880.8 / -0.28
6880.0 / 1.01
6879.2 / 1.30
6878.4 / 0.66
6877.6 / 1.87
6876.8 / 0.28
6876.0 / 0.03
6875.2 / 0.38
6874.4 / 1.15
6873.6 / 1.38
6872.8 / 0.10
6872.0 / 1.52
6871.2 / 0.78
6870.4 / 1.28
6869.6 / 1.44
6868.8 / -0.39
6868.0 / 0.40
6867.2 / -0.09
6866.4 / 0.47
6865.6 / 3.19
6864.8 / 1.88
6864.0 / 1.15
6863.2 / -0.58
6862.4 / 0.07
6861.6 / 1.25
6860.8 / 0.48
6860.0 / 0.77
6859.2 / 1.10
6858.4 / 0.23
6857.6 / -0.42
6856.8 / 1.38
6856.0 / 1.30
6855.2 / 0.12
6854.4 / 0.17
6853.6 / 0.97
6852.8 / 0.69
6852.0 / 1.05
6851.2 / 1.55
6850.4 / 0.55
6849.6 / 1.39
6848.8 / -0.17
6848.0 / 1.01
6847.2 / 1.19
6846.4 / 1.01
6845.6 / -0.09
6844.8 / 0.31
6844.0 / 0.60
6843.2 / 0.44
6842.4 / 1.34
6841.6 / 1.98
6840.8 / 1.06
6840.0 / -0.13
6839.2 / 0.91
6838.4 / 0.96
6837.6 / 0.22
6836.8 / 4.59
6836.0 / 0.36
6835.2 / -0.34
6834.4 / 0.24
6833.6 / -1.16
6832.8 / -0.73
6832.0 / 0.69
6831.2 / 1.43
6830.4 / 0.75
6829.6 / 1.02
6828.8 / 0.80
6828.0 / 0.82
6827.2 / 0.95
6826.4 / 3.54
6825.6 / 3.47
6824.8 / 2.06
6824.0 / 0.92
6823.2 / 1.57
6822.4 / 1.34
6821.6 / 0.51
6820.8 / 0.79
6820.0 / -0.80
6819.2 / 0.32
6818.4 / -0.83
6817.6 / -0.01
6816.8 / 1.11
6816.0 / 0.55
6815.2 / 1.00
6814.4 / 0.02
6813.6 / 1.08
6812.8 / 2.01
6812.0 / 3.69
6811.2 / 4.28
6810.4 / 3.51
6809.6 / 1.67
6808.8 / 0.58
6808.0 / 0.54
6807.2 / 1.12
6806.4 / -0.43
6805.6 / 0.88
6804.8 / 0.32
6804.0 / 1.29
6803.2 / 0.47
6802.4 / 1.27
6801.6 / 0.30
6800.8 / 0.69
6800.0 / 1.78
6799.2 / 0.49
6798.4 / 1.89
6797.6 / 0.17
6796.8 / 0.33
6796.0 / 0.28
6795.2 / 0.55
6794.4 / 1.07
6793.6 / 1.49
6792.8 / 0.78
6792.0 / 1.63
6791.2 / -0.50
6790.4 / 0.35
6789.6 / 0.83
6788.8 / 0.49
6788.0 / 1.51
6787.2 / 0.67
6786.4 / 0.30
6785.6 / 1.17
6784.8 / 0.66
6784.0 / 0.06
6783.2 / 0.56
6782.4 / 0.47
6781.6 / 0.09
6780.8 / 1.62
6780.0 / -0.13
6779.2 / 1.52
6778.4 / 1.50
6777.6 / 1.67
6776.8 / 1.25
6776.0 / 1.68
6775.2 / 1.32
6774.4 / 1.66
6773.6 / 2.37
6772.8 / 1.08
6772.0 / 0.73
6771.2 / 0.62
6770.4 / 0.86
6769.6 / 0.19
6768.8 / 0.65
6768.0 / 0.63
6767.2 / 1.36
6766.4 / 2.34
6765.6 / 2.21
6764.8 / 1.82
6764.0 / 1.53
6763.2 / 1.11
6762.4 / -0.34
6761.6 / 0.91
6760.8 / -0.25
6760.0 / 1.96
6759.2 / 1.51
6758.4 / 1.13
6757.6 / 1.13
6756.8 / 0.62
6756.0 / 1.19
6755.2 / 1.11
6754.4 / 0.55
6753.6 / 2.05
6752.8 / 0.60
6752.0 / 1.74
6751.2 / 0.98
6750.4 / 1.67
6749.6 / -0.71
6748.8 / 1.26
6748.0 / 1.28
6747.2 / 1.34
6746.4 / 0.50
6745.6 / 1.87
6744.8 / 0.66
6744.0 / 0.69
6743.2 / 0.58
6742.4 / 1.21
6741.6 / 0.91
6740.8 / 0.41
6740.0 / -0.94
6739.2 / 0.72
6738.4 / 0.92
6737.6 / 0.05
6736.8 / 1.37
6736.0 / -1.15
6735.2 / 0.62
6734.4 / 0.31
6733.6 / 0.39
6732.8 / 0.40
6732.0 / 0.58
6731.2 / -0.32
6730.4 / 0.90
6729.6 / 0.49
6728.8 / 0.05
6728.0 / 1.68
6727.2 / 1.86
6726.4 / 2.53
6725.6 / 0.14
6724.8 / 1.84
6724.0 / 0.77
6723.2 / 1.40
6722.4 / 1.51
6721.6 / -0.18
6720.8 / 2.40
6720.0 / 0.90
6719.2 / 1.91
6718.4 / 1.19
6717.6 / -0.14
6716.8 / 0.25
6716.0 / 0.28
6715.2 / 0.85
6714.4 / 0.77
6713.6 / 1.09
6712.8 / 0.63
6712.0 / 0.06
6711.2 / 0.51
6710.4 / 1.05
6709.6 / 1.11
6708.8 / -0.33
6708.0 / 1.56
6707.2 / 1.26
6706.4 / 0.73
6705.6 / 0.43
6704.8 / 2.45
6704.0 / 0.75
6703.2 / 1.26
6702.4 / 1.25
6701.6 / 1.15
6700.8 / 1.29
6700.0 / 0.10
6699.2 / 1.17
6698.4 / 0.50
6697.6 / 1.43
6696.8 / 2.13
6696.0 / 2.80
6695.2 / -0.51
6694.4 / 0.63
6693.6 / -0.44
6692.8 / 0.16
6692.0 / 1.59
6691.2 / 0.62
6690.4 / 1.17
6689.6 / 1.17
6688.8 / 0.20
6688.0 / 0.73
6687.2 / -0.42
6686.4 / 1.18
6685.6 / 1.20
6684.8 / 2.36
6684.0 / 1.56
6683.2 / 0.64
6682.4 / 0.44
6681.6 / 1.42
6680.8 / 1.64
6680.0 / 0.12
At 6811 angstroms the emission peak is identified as [S II]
